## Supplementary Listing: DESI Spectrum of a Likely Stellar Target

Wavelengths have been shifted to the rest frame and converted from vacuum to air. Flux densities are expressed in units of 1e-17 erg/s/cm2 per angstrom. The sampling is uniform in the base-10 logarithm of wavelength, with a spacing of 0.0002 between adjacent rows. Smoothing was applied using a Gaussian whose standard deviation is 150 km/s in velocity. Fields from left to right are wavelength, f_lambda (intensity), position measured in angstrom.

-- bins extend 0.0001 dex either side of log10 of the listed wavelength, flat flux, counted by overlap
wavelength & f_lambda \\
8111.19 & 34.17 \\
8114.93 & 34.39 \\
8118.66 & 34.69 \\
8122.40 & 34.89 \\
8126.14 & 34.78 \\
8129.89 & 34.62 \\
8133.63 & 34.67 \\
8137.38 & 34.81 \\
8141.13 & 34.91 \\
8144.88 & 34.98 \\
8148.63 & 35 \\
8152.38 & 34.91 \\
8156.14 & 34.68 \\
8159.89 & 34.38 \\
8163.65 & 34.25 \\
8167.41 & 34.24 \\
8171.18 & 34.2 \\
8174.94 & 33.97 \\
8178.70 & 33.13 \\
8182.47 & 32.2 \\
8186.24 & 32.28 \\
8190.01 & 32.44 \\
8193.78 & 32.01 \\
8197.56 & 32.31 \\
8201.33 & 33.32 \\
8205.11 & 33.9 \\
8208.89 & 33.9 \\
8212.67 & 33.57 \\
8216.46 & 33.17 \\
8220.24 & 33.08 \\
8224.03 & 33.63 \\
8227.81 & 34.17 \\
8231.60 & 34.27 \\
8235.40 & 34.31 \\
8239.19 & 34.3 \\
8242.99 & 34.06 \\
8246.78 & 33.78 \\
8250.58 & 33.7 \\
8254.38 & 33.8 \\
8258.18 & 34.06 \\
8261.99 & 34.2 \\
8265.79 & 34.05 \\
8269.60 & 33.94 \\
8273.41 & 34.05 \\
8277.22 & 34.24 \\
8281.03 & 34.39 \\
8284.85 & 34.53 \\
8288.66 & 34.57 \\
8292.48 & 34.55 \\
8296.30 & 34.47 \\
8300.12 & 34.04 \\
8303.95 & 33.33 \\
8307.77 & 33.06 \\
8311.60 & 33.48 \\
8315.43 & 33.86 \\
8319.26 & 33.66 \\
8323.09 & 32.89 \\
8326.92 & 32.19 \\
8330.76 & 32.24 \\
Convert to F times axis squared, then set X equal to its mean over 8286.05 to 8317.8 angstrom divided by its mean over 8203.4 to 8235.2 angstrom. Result 1.0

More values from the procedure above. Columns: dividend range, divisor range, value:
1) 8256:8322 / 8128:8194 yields 1.03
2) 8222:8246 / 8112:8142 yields 1.01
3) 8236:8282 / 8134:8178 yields 1.01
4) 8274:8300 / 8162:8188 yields 1.06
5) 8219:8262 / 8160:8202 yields 1.04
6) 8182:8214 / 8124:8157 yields 0.96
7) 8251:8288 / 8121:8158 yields 1.01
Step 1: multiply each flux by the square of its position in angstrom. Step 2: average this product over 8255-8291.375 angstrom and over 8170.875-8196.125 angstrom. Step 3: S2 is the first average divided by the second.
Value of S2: 1.1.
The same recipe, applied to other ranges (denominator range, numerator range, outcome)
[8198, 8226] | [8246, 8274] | 1.03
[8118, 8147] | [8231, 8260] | 1.01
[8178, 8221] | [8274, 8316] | 1.06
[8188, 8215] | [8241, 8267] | 1.04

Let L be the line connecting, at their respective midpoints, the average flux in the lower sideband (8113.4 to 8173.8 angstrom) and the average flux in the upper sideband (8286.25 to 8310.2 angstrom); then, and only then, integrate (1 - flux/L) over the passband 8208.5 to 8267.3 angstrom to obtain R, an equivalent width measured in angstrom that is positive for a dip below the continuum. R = 0.6 angstrom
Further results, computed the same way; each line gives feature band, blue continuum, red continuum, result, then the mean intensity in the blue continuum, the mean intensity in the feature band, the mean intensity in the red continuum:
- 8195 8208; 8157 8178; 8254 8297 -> 0.39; 34.2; 33.2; 34.2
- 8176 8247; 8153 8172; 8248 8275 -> 1.69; 34.4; 33.4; 34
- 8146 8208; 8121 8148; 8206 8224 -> 0.92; 34.8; 33.6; 33.5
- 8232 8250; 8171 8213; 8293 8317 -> -0.40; 33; 34.1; 33.7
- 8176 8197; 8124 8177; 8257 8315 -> 1.21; 34.6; 32.5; 34.1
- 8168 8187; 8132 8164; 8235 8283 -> 0.71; 34.8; 33.3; 34.1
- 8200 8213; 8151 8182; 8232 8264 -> 0.14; 34.1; 33.7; 34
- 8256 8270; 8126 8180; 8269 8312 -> 0.04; 34.5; 34.1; 34.1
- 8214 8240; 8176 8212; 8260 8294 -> -0.30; 32.9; 33.8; 34.3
